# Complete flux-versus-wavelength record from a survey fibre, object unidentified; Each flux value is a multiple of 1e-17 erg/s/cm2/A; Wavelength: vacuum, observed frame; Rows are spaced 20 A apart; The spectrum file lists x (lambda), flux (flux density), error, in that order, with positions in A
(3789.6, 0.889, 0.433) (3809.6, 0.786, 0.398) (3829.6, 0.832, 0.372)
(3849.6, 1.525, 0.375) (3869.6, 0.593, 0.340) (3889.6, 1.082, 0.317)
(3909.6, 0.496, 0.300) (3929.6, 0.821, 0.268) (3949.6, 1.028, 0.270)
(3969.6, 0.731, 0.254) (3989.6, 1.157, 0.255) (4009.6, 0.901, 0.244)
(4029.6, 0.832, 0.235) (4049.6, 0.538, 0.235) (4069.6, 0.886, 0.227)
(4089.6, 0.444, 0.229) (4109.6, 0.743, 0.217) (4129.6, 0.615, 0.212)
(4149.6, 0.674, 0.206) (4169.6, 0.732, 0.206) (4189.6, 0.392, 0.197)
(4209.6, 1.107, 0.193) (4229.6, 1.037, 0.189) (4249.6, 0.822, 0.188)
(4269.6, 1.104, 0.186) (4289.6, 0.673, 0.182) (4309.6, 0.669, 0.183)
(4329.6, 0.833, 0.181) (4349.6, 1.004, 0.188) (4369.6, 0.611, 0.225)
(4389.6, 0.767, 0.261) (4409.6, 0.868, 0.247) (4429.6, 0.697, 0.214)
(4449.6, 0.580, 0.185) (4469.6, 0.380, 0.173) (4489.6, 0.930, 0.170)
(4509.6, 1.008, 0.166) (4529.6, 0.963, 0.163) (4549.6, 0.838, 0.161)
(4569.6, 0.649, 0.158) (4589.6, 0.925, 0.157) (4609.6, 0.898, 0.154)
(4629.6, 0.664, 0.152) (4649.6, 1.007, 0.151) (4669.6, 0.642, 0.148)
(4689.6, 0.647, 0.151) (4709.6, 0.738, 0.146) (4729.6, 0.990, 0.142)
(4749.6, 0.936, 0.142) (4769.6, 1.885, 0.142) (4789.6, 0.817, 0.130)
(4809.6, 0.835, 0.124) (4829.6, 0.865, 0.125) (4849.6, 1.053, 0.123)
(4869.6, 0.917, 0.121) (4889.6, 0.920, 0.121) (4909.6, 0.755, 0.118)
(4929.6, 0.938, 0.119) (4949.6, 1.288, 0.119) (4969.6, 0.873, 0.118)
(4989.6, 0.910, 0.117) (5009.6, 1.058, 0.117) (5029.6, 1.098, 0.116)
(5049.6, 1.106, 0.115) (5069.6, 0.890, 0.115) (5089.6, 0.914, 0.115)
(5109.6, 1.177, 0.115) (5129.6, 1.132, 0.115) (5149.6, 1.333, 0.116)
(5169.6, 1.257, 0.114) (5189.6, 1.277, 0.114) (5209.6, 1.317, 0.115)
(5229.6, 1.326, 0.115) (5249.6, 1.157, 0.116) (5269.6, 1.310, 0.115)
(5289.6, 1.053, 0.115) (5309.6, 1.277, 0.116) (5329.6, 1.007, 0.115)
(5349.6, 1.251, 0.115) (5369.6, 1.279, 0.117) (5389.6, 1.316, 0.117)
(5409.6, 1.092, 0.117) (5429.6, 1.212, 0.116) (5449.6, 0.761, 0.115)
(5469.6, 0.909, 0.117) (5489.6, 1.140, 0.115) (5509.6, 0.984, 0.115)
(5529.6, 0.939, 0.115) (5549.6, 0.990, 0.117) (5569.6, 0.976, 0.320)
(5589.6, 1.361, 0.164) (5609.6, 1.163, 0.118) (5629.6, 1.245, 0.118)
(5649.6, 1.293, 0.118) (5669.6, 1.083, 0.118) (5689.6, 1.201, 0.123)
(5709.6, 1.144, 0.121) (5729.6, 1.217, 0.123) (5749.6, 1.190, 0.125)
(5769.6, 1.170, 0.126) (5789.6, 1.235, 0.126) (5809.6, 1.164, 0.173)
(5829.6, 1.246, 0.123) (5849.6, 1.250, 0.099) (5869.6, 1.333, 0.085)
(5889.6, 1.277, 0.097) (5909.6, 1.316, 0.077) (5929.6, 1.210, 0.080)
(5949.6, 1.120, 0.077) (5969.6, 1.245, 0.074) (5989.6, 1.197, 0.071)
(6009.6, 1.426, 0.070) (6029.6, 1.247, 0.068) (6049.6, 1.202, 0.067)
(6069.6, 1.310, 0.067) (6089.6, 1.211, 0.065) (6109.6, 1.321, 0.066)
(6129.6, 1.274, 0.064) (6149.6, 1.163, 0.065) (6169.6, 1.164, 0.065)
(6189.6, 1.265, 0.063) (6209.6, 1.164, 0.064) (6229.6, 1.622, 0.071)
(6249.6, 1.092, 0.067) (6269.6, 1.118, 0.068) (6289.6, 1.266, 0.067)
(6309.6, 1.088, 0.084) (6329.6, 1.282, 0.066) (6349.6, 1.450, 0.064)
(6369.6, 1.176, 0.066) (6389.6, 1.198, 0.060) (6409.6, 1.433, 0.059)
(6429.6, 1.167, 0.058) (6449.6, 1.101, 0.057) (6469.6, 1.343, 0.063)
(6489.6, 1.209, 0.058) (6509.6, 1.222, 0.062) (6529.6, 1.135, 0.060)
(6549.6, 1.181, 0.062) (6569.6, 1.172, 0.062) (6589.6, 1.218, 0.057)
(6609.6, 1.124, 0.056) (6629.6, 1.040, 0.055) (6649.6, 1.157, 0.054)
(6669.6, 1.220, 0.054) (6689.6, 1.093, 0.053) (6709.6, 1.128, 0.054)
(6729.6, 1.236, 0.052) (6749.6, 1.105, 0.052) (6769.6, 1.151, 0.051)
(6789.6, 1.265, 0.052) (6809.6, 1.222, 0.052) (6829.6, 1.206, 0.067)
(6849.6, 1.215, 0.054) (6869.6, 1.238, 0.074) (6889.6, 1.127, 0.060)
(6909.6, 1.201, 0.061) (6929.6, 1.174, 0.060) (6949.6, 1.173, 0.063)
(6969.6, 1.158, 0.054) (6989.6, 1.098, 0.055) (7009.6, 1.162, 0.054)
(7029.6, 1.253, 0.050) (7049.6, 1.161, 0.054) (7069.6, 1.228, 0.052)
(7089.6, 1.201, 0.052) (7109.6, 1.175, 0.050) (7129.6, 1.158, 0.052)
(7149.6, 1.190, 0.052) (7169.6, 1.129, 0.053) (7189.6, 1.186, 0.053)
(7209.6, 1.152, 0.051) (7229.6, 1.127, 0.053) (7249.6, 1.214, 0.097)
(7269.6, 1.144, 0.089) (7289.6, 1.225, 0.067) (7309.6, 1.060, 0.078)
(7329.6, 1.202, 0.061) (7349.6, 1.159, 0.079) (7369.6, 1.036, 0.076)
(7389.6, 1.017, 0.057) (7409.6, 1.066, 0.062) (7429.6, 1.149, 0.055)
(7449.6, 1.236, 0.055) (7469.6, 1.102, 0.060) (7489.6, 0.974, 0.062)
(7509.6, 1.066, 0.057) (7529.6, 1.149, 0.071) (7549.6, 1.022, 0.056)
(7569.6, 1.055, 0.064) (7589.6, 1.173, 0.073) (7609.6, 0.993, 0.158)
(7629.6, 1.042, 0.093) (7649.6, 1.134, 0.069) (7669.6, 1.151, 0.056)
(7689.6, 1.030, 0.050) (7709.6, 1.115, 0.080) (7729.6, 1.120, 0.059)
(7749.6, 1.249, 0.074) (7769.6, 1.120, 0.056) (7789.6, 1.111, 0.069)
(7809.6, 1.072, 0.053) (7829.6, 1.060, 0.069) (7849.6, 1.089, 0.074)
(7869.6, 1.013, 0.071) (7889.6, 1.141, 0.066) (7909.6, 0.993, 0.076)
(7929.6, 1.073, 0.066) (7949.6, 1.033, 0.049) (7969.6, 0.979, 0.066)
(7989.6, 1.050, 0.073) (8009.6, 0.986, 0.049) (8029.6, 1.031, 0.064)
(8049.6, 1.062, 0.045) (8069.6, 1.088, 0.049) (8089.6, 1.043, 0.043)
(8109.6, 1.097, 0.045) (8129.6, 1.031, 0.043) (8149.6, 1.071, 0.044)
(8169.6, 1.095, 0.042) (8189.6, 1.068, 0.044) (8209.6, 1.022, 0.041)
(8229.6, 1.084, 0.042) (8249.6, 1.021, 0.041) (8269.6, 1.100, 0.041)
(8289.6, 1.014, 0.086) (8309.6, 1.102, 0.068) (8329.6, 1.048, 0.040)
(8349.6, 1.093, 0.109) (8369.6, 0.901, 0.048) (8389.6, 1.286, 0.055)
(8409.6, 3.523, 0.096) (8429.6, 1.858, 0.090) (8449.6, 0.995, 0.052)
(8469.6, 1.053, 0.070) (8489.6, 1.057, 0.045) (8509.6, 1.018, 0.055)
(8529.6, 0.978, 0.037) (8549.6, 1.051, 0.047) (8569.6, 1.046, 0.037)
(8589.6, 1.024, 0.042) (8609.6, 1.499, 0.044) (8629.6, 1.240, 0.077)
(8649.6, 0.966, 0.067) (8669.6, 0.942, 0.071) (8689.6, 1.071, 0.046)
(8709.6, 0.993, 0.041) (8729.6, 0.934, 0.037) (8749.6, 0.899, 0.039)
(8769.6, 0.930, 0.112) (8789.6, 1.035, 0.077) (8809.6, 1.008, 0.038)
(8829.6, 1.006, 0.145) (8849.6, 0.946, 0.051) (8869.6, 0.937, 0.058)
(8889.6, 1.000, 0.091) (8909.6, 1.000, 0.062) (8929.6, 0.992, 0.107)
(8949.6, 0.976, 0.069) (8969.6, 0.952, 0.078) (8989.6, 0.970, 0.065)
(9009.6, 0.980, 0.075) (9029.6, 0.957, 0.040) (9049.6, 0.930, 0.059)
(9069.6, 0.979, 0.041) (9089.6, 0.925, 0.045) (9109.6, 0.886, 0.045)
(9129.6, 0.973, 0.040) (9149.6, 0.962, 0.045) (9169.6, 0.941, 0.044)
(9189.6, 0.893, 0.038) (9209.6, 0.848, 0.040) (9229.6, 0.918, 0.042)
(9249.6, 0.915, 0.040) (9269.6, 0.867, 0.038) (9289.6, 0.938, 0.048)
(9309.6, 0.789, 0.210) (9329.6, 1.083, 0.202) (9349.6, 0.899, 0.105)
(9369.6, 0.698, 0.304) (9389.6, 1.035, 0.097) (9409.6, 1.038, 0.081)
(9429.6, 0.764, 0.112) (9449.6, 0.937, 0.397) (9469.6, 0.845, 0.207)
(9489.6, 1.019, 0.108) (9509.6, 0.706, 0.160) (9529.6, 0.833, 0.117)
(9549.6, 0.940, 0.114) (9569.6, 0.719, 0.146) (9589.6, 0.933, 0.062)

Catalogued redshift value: 0.281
